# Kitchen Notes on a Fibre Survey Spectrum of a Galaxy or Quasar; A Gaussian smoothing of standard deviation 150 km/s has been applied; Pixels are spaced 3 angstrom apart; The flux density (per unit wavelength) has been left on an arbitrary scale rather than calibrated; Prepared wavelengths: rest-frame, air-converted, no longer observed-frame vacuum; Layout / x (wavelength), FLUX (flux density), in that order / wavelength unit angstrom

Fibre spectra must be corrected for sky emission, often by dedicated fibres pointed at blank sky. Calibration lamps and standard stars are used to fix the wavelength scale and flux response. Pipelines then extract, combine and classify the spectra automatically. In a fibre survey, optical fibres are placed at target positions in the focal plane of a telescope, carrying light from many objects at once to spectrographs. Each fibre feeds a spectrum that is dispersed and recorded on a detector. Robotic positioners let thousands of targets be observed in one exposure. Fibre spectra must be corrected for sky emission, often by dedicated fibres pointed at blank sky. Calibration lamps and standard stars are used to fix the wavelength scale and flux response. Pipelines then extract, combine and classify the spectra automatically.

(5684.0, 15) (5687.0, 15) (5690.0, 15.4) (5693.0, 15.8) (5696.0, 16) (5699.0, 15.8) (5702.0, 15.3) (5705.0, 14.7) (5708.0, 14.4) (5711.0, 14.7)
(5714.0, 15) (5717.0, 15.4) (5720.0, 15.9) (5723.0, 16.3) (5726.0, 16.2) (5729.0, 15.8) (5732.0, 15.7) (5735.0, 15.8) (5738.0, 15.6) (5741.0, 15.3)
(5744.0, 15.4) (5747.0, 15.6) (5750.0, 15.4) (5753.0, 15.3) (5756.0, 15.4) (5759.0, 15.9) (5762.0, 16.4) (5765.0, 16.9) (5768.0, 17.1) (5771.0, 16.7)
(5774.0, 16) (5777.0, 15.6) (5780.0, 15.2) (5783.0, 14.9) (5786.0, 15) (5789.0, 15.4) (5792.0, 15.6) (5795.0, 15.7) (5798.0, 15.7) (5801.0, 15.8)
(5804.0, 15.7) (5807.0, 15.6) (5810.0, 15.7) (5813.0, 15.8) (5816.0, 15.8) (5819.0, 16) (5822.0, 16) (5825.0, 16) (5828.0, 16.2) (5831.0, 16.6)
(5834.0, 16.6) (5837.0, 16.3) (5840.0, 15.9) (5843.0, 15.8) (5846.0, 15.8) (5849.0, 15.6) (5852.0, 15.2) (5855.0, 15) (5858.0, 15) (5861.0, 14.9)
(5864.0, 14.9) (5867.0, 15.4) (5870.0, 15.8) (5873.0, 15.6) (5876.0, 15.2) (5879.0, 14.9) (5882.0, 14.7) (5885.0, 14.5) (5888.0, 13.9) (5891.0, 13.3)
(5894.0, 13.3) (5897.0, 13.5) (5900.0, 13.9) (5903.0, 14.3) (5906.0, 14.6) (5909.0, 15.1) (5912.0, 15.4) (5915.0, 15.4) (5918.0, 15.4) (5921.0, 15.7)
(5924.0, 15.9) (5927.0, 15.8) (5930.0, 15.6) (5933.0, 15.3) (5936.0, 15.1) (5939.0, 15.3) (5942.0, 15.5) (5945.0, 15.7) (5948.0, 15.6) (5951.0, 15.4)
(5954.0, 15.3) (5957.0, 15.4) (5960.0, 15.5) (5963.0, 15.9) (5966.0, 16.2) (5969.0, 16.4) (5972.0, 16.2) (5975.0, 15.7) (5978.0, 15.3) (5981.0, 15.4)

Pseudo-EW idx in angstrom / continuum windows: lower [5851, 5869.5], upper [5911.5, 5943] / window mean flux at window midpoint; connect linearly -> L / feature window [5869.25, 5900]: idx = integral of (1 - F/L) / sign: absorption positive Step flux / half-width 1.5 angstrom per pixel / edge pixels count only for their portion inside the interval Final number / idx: 1.7 angstrom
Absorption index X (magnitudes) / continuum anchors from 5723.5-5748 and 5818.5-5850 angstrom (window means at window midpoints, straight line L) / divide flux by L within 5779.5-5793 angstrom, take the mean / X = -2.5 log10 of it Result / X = 0.048 mag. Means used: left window 15.7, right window 16.1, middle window 15.2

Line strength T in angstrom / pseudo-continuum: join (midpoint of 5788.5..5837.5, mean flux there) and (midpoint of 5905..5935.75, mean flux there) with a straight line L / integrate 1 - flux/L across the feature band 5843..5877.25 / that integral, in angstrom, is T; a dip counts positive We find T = 0.80 angstrom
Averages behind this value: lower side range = 15.9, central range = 15.3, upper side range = 15.4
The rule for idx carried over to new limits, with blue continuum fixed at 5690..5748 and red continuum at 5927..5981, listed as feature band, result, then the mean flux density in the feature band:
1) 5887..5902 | 1.92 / 13.6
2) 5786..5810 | -0.10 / 15.6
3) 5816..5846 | -1.09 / 16.1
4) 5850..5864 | 0.48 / 15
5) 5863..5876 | 0.13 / 15.4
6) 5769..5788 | -0.08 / 15.6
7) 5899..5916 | 0.87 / 14.8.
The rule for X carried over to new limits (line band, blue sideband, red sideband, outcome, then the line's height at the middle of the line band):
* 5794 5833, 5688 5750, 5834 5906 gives -0.053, 15.1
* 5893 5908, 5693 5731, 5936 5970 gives 0.118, 15.6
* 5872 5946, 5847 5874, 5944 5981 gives 0.041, 15.5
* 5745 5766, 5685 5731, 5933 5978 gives -0.023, 15.5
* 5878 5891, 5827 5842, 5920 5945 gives 0.112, 15.9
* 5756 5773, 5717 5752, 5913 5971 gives -0.053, 15.7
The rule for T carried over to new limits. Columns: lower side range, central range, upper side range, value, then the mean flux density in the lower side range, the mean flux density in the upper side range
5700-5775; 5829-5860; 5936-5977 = -0.2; 15.7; 15.7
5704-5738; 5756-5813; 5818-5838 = 0.4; 15.5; 16.2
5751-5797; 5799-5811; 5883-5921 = -0.2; 15.8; 14.4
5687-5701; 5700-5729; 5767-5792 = 0.6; 15.7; 15.7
